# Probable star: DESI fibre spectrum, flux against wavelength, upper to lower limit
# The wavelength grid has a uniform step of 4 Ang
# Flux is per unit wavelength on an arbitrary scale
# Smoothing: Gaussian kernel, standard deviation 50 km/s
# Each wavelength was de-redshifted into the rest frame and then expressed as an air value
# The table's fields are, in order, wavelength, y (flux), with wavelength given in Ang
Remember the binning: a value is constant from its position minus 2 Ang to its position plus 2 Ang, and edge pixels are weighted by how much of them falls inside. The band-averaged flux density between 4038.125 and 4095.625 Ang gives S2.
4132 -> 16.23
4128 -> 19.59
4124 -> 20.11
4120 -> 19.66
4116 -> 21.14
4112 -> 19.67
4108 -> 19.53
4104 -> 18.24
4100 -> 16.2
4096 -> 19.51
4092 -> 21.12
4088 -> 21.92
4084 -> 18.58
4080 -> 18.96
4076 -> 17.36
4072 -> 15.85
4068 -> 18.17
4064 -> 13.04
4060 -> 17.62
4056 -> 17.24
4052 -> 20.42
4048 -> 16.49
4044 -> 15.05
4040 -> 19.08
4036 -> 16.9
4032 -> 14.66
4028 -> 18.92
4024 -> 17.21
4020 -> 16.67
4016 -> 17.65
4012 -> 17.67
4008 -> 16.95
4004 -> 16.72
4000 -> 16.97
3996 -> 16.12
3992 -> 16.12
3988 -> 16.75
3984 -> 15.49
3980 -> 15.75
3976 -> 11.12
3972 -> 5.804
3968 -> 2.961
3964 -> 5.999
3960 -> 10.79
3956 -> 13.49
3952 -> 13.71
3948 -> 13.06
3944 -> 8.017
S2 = 18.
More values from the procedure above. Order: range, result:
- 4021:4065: 17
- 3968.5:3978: 7.59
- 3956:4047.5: 14.6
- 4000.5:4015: 17.1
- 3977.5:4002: 16.1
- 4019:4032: 17.2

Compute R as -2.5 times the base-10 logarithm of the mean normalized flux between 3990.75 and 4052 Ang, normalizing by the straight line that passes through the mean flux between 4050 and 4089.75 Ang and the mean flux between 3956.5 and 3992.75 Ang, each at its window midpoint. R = -0.18 mag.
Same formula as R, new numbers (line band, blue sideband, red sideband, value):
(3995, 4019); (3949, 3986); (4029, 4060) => -0.213 mag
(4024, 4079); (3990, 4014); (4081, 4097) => 0.103 mag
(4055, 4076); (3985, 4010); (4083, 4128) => 0.128 mag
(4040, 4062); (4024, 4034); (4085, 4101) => 0.023 mag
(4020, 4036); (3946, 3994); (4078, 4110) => -0.111 mag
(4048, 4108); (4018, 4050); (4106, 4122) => 0.026 mag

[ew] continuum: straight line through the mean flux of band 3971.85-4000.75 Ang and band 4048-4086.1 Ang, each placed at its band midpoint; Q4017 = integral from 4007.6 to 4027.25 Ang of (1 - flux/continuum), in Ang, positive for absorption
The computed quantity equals -2.0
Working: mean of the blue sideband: 14.7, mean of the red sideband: 17.4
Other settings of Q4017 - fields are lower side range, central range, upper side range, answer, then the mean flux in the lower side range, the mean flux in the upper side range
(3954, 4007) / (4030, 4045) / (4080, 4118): -0.49 Ang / 12.7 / 19.5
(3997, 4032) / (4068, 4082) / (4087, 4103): 1.03 Ang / 17.2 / 19.5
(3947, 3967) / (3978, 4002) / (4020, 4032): -3.91 Ang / 10.9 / 17.3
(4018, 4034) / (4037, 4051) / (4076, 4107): 0.28 Ang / 16.9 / 19.1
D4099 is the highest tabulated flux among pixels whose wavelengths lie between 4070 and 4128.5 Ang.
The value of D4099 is 21.92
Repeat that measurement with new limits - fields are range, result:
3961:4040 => 19.08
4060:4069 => 18.17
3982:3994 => 16.75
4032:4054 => 20.42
